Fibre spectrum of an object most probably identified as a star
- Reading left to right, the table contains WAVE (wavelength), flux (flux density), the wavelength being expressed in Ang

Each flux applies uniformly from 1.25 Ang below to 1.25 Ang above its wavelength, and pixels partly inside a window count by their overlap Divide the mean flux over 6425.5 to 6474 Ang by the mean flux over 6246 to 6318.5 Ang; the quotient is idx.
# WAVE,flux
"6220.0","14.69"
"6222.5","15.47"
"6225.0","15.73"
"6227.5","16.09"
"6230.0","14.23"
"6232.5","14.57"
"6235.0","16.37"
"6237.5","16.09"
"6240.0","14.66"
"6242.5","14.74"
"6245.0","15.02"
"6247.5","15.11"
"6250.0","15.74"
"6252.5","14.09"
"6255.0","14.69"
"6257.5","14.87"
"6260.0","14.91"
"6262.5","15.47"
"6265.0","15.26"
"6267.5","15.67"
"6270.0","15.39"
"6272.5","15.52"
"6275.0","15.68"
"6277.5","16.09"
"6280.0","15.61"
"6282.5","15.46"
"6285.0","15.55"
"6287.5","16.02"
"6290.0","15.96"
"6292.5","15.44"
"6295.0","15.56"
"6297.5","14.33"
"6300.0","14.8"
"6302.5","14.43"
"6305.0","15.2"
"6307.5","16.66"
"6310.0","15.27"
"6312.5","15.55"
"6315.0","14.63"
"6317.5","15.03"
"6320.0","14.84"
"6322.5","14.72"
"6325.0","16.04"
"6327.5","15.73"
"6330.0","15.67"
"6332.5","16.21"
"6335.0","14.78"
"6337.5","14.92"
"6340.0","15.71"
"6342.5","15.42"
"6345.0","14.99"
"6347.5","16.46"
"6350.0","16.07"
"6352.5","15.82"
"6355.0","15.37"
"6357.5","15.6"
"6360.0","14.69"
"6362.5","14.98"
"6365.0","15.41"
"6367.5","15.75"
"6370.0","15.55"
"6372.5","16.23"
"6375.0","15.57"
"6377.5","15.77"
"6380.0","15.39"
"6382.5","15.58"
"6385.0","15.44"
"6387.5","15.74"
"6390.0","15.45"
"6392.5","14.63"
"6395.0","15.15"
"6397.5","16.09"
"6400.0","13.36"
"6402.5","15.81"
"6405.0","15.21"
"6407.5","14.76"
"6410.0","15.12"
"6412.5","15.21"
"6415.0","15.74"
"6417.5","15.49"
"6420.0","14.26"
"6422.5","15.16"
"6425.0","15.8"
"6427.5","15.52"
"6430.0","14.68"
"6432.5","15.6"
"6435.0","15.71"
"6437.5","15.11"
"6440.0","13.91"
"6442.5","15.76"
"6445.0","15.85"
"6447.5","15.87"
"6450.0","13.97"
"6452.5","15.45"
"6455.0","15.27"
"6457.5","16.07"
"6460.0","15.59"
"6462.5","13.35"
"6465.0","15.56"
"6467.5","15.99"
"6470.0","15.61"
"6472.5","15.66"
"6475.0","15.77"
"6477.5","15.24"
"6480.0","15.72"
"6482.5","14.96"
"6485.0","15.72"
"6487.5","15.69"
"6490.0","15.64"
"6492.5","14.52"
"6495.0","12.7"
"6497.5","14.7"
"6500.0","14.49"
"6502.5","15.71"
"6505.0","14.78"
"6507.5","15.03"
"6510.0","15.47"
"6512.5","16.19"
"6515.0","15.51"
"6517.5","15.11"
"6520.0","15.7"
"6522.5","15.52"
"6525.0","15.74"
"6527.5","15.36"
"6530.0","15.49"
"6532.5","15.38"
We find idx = 1.00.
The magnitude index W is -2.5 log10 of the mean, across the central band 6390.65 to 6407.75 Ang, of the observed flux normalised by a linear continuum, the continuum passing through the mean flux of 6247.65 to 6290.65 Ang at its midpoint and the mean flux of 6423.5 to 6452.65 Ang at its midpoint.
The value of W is 0.02 mag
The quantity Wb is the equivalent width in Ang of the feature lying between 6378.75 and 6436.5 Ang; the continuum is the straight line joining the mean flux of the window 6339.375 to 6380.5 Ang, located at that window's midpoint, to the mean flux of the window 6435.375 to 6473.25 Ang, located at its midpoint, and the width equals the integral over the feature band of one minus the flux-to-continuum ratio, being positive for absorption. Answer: 0.6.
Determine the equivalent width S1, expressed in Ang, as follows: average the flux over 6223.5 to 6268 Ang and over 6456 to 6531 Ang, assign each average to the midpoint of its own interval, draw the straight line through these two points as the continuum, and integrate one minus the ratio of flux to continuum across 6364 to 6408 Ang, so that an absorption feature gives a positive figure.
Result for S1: -0.4 Ang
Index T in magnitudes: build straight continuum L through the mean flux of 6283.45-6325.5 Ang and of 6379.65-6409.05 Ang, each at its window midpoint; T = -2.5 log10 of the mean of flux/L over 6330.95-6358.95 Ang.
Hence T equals -0.02 mag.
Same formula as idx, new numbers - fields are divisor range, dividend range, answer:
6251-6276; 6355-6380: 1.02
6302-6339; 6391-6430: 0.99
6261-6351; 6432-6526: 0.99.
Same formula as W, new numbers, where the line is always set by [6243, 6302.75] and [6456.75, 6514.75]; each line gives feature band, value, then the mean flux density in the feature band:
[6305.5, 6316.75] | -0.01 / 15.5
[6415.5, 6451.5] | 0.00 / 15.2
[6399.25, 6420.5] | 0.01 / 15.1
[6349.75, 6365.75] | -0.01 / 15.4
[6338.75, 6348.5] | -0.03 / 15.6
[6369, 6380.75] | -0.03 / 15.7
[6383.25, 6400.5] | 0.00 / 15.2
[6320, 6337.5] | -0.01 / 15.4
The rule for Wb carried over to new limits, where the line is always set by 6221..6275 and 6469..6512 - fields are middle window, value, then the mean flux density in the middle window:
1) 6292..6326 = 0.1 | 15.2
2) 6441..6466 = -0.1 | 15.3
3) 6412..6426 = -0.1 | 15.3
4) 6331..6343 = -0.2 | 15.4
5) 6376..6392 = -0.3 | 15.5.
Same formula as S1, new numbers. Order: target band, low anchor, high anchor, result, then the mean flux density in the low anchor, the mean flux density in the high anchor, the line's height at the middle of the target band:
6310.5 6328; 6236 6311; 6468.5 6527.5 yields 0.1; 15.3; 15.3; 15.3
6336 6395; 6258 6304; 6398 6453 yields -0.9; 15.4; 15.2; 15.3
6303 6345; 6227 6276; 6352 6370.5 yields -0.2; 15.2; 15.4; 15.3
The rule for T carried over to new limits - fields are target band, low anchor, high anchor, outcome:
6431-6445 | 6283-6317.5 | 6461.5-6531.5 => 0.00 mag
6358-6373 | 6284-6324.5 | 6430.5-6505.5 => -0.01 mag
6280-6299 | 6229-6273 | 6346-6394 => -0.01 mag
